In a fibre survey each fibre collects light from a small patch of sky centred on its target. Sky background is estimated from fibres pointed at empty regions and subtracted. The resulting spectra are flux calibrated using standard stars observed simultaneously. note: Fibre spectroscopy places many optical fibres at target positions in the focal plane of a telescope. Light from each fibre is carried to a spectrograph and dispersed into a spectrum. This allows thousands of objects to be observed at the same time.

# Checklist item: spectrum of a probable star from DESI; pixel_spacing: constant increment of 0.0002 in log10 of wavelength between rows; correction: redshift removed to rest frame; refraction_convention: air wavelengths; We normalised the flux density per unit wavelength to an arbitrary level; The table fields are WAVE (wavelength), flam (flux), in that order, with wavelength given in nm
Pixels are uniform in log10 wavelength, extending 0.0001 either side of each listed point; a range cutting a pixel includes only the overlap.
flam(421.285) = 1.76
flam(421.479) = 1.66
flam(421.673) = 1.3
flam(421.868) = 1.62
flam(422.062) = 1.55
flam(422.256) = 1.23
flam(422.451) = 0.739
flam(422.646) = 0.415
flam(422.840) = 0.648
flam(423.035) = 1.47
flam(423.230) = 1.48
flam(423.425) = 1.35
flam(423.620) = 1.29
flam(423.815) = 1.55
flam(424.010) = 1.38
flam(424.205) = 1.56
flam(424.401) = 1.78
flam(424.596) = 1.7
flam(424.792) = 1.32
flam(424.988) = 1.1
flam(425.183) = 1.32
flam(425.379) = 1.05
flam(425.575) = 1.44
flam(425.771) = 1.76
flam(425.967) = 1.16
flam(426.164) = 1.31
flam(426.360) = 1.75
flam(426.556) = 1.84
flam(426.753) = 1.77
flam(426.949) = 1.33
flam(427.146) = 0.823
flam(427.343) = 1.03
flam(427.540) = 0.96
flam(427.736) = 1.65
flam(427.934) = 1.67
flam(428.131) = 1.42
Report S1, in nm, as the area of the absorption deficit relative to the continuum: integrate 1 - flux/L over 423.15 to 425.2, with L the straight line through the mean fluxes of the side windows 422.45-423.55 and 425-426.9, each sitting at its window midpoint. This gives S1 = -0.398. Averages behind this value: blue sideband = 1.05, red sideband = 1.47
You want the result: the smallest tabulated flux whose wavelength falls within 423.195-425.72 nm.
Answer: 1.05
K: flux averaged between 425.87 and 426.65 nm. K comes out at 1.51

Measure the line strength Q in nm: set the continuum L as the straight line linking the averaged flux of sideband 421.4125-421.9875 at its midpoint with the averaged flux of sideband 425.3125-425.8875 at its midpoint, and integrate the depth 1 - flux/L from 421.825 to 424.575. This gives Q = 0.35 nm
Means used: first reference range 1.52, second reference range 1.43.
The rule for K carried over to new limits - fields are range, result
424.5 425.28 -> 1.36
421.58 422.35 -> 1.43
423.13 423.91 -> 1.42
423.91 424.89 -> 1.55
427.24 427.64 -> 0.998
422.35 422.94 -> 0.607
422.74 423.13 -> 1.05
